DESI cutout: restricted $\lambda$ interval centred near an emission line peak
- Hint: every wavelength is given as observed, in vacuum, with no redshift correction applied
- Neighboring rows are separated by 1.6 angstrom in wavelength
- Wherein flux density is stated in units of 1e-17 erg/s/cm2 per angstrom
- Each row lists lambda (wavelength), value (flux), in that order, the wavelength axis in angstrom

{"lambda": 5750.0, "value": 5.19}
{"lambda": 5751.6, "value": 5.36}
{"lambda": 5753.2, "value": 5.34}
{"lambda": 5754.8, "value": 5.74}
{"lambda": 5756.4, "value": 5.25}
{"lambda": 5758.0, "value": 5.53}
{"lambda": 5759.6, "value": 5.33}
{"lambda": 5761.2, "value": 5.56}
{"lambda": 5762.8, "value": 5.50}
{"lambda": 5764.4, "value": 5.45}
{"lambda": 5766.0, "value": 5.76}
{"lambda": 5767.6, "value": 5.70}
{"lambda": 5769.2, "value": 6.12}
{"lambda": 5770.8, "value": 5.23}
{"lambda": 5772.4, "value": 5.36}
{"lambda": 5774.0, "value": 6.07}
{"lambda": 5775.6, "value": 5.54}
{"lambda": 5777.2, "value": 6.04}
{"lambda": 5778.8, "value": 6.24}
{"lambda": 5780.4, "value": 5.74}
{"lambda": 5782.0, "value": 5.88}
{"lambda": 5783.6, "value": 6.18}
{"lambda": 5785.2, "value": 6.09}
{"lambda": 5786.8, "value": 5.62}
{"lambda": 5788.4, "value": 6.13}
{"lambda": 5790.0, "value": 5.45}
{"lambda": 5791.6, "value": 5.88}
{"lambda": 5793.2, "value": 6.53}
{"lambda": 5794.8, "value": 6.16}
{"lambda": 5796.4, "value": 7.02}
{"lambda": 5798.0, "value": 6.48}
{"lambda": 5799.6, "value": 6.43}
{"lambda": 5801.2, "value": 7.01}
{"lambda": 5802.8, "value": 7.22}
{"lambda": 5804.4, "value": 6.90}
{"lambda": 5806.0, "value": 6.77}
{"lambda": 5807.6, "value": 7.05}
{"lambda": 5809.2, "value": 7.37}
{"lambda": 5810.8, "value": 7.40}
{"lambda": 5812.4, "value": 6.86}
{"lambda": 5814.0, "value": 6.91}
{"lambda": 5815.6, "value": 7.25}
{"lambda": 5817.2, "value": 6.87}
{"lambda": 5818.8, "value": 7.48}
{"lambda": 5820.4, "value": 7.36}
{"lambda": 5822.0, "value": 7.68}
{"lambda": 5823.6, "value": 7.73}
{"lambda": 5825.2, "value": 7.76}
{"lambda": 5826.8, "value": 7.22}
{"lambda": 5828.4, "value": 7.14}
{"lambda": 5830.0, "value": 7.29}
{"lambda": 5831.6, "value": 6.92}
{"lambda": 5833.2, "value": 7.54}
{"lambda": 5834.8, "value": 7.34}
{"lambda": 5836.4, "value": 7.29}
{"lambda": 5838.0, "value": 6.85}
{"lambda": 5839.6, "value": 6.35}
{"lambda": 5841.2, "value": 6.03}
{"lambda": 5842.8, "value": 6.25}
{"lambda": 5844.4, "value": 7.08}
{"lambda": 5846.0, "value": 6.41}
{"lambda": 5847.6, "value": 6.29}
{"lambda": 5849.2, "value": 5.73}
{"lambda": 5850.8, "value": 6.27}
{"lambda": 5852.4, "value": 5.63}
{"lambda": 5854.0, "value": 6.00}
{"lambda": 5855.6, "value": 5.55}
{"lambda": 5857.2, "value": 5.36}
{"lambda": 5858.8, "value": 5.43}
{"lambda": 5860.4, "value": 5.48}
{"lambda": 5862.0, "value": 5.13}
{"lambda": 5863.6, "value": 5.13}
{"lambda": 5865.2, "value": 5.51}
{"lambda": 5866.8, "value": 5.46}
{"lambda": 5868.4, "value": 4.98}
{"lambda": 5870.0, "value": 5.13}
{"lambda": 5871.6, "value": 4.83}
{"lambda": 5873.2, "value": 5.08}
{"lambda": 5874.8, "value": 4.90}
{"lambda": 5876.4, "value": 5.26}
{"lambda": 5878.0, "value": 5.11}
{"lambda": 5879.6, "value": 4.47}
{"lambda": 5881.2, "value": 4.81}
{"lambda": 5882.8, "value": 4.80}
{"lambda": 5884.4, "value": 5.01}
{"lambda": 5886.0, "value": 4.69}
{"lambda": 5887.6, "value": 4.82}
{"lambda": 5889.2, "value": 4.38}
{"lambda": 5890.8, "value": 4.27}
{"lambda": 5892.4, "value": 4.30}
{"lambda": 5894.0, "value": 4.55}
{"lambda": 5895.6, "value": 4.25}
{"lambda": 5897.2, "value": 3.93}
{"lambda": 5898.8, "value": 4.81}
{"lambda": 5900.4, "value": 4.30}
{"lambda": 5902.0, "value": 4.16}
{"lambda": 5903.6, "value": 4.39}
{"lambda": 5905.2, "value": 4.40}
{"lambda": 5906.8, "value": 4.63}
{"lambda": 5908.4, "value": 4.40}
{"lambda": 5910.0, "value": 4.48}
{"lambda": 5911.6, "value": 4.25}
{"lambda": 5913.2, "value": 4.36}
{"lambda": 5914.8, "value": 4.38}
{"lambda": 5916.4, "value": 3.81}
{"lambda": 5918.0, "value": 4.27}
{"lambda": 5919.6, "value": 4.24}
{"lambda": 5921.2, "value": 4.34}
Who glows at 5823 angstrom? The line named C IV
